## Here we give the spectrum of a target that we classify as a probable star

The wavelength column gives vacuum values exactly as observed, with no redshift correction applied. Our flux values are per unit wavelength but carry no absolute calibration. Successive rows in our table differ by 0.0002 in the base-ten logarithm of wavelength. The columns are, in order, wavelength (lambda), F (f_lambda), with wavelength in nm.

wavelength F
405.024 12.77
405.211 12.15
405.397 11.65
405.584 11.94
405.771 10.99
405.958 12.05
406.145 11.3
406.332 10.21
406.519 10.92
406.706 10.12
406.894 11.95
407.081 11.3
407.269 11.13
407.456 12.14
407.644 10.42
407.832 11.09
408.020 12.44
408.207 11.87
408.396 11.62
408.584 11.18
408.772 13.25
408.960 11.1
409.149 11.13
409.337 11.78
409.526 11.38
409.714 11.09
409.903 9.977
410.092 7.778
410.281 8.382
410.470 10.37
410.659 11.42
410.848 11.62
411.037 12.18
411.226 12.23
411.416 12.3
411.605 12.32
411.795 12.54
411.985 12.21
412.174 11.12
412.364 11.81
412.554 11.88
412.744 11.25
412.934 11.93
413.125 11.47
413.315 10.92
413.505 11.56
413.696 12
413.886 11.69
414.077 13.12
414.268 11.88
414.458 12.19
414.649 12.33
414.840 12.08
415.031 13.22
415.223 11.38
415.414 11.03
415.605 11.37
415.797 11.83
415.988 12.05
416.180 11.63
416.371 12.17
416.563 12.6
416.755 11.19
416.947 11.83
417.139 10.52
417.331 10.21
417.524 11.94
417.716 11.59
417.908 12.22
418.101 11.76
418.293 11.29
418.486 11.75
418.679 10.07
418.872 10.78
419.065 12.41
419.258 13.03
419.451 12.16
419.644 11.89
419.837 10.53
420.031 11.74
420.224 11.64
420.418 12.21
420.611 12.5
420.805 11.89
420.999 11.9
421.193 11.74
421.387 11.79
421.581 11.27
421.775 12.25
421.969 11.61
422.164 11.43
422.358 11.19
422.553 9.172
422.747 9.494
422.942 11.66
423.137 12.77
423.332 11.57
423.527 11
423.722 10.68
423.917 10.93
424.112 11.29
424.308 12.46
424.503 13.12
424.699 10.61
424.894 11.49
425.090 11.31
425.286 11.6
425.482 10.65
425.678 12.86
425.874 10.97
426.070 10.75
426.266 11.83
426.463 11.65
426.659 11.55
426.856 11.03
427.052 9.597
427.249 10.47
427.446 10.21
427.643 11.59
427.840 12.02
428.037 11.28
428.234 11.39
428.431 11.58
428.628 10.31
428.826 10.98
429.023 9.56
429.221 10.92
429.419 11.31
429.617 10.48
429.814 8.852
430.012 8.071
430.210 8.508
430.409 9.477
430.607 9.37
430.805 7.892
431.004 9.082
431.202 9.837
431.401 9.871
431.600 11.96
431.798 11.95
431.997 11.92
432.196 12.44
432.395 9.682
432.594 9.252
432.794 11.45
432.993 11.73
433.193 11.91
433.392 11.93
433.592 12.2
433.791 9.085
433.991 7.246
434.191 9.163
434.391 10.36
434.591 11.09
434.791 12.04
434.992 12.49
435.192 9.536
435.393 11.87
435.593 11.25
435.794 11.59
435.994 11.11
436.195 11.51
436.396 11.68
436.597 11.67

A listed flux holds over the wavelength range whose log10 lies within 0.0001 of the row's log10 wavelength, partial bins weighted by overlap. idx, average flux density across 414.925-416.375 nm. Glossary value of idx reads 11.8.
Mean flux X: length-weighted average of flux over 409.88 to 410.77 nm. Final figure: 9.59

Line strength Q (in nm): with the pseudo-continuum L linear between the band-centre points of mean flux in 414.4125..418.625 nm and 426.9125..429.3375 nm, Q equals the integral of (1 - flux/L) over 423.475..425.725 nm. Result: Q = -0.08 nm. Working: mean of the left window 11.7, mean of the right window 10.8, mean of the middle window 11.5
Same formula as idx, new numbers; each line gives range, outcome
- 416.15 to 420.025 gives 11.6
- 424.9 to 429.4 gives 11.1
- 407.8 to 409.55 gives 11.7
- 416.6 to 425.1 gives 11.5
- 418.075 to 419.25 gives 11.4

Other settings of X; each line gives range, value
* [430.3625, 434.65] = 10.4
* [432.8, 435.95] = 10.9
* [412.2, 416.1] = 11.8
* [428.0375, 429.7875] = 10.8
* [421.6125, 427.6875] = 11.2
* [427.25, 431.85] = 10.3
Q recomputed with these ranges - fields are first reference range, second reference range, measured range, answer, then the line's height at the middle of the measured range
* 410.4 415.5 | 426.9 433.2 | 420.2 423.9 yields -0.110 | 11.1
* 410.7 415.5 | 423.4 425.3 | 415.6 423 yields 0.073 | 11.7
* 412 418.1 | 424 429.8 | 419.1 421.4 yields -0.089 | 11.5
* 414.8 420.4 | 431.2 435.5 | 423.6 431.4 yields 0.339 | 11.2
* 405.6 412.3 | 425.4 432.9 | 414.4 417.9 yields -0.219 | 11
